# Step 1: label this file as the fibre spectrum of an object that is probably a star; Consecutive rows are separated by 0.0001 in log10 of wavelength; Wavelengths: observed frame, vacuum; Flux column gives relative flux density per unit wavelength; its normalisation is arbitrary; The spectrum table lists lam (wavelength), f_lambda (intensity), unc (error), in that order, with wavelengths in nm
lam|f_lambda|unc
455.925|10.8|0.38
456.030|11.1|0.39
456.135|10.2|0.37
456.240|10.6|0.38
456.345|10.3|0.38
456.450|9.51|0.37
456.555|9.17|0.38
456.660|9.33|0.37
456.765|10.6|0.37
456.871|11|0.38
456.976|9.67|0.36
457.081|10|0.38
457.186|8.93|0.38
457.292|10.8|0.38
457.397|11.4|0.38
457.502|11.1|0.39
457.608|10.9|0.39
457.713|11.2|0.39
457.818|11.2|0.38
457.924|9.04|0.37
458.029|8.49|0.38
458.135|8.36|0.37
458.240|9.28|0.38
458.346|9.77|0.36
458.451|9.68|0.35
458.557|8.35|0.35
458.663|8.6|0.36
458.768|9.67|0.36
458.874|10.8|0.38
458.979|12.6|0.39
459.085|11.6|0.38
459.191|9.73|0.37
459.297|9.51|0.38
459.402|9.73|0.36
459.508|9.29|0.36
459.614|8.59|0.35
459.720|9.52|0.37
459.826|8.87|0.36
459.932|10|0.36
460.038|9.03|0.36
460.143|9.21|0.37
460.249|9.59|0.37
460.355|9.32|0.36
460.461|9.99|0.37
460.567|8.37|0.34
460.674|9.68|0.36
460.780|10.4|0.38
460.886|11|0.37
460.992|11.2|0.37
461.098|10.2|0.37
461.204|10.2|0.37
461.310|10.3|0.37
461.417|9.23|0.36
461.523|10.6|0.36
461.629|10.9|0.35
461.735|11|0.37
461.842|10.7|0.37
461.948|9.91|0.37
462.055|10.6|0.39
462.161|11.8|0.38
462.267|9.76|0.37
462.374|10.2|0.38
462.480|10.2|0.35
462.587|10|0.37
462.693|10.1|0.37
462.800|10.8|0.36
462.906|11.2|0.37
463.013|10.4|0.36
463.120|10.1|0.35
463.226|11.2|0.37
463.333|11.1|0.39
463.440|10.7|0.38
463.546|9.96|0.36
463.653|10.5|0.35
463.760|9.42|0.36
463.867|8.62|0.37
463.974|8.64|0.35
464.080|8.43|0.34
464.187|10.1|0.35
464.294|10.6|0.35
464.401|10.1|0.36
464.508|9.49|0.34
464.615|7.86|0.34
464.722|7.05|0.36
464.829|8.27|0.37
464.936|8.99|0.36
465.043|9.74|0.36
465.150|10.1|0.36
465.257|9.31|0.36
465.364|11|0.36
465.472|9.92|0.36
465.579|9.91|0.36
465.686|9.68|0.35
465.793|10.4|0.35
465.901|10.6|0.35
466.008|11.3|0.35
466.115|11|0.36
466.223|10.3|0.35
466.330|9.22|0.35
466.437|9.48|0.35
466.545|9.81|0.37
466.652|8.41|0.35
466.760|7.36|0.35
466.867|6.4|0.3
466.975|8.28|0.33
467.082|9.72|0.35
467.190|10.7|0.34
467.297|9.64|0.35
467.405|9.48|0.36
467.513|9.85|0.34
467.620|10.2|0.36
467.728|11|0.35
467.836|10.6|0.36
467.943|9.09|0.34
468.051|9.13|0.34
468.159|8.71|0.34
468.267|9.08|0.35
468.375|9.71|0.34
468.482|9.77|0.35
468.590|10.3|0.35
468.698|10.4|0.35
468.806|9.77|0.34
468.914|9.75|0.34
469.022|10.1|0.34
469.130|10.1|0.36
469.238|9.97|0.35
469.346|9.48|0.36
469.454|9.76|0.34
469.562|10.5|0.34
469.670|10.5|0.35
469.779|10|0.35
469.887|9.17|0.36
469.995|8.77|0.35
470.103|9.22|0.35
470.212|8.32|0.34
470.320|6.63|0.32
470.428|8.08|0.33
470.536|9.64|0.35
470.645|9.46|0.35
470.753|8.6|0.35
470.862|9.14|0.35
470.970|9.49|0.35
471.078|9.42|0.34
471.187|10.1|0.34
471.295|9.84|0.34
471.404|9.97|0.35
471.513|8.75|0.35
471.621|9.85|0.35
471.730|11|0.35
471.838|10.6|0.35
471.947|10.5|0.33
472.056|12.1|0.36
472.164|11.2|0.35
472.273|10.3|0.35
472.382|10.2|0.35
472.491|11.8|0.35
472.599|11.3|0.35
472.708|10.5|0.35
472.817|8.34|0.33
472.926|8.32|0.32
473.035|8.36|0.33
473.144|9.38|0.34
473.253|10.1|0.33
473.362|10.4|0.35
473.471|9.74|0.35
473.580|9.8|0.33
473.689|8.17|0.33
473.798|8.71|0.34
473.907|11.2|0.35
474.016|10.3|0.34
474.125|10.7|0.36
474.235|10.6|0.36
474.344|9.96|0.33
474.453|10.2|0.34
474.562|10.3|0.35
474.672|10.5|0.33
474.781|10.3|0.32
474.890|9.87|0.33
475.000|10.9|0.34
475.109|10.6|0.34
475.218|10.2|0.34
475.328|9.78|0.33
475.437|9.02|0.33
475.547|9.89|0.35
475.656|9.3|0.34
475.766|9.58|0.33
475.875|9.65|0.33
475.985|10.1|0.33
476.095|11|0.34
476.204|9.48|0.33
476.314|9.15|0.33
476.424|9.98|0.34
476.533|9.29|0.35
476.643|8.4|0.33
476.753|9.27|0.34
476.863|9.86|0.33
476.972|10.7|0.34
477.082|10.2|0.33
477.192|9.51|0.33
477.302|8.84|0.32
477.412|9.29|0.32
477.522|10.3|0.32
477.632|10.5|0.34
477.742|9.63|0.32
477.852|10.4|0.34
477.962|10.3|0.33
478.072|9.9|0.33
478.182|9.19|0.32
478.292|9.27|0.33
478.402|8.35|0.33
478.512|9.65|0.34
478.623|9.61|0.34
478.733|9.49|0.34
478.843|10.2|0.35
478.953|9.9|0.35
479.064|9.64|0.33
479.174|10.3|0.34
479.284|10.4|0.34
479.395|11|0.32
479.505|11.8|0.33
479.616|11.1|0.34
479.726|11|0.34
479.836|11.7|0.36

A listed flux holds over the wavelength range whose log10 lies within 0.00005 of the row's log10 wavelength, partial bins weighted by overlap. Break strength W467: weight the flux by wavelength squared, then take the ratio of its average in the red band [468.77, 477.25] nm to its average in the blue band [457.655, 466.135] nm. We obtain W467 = 1.04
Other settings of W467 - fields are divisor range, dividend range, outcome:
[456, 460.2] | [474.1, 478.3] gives 1.08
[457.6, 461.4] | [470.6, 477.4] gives 1.08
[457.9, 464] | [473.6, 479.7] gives 1.06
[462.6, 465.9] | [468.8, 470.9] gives 0.98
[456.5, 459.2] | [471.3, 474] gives 1.06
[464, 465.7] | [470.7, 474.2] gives 1.09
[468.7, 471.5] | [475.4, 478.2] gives 1.06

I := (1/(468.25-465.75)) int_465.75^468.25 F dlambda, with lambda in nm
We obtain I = 9.58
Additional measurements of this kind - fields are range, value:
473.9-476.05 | 10.1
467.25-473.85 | 9.71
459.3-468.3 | 9.79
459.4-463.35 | 10.1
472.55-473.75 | 9.48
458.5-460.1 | 9.72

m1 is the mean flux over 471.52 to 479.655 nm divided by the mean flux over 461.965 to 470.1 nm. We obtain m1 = 1.02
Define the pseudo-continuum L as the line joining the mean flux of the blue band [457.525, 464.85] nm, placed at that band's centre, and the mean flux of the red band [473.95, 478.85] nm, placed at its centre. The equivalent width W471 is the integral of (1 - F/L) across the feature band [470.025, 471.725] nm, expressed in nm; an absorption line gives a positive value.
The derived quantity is 0.12 nm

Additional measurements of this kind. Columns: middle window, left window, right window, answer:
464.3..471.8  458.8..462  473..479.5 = 0.32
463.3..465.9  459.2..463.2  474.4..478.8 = 0.11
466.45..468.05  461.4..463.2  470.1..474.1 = 0.12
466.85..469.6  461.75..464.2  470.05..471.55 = -0.08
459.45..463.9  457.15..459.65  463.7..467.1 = -0.20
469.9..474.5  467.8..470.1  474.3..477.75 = 0.03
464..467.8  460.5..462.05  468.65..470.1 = 0.19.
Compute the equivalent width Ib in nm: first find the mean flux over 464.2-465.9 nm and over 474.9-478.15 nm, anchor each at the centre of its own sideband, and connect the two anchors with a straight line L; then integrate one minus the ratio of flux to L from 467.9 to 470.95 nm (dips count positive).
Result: 0.08 nm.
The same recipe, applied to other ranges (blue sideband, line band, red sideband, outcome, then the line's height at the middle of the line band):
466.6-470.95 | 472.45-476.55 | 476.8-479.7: -0.073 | 9.74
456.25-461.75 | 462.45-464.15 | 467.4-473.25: -0.038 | 9.86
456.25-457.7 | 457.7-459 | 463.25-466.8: 0.062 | 10.1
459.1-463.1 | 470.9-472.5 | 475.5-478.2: -0.071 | 9.85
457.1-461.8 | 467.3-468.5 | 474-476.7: 0.031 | 9.95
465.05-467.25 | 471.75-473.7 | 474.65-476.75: -0.071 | 9.76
